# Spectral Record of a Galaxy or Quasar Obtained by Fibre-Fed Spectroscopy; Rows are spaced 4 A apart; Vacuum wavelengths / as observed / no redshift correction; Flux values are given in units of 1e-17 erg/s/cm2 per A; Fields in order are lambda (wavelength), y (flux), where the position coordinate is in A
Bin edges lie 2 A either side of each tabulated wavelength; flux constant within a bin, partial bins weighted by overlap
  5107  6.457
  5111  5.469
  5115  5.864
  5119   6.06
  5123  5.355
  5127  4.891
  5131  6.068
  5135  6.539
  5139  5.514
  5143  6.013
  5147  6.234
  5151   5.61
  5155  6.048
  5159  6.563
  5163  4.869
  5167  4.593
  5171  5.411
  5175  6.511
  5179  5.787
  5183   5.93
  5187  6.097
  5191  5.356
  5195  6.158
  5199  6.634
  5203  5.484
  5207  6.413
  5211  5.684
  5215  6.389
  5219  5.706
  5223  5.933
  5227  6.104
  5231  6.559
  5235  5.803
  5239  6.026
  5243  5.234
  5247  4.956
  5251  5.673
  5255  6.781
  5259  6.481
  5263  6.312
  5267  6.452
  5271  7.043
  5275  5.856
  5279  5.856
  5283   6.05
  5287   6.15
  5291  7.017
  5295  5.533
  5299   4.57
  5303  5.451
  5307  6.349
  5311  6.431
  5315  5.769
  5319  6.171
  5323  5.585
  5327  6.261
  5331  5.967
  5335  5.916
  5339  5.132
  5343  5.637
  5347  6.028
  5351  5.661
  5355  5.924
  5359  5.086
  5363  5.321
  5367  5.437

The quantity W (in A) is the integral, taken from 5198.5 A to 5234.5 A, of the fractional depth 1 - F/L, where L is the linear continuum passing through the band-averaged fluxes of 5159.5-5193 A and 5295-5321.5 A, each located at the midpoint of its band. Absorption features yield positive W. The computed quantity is -2.6 A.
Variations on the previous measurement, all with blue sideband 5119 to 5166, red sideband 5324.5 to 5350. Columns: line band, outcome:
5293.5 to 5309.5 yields 0.83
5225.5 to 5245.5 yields -0.42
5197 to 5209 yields -0.81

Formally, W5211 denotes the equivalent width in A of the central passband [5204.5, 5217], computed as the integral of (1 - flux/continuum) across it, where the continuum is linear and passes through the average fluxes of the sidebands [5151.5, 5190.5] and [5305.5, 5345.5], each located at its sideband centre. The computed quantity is -0.76 A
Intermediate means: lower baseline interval 5.74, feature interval 6.13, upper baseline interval 5.92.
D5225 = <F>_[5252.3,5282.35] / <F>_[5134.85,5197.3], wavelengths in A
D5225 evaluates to 1.10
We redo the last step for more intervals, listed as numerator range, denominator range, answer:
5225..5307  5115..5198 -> 1.04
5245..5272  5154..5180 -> 1.10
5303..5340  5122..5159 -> 1.01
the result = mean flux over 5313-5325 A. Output 5.84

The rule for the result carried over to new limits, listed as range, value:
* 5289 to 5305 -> 5.64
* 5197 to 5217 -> 6.12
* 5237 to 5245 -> 5.63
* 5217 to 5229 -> 5.91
